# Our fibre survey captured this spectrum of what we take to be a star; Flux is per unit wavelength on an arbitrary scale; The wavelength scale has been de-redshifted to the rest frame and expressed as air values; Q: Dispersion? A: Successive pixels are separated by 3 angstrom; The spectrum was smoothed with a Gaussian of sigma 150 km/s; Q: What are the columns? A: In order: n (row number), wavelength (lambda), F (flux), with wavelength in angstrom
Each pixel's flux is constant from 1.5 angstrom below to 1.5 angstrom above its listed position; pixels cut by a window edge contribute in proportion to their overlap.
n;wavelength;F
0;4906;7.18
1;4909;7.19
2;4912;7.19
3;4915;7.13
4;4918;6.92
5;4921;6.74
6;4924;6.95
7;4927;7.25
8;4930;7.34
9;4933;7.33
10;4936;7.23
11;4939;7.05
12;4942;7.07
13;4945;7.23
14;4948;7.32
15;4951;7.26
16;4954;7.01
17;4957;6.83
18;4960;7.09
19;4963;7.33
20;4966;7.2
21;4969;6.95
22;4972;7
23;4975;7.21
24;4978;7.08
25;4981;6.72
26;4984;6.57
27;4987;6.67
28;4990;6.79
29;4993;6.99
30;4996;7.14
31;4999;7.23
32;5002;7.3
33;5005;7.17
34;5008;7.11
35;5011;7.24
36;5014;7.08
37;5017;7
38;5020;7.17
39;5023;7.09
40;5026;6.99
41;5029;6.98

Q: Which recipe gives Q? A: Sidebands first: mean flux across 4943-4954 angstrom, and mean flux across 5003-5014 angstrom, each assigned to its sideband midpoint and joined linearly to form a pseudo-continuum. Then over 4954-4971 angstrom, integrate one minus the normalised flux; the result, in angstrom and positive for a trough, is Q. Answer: 0.3 angstrom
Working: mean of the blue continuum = 7.23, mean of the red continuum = 7.17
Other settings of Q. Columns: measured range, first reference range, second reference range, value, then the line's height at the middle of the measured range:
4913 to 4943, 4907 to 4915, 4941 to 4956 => 0.3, 7.17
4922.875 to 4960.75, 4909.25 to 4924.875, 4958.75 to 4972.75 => -0.5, 7.06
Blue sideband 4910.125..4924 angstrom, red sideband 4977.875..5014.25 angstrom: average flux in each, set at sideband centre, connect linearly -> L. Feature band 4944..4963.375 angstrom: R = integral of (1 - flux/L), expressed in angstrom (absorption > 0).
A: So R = -0.4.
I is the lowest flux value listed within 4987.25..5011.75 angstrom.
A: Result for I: 6.79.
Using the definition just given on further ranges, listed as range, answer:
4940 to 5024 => 6.57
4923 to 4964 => 6.83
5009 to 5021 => 7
